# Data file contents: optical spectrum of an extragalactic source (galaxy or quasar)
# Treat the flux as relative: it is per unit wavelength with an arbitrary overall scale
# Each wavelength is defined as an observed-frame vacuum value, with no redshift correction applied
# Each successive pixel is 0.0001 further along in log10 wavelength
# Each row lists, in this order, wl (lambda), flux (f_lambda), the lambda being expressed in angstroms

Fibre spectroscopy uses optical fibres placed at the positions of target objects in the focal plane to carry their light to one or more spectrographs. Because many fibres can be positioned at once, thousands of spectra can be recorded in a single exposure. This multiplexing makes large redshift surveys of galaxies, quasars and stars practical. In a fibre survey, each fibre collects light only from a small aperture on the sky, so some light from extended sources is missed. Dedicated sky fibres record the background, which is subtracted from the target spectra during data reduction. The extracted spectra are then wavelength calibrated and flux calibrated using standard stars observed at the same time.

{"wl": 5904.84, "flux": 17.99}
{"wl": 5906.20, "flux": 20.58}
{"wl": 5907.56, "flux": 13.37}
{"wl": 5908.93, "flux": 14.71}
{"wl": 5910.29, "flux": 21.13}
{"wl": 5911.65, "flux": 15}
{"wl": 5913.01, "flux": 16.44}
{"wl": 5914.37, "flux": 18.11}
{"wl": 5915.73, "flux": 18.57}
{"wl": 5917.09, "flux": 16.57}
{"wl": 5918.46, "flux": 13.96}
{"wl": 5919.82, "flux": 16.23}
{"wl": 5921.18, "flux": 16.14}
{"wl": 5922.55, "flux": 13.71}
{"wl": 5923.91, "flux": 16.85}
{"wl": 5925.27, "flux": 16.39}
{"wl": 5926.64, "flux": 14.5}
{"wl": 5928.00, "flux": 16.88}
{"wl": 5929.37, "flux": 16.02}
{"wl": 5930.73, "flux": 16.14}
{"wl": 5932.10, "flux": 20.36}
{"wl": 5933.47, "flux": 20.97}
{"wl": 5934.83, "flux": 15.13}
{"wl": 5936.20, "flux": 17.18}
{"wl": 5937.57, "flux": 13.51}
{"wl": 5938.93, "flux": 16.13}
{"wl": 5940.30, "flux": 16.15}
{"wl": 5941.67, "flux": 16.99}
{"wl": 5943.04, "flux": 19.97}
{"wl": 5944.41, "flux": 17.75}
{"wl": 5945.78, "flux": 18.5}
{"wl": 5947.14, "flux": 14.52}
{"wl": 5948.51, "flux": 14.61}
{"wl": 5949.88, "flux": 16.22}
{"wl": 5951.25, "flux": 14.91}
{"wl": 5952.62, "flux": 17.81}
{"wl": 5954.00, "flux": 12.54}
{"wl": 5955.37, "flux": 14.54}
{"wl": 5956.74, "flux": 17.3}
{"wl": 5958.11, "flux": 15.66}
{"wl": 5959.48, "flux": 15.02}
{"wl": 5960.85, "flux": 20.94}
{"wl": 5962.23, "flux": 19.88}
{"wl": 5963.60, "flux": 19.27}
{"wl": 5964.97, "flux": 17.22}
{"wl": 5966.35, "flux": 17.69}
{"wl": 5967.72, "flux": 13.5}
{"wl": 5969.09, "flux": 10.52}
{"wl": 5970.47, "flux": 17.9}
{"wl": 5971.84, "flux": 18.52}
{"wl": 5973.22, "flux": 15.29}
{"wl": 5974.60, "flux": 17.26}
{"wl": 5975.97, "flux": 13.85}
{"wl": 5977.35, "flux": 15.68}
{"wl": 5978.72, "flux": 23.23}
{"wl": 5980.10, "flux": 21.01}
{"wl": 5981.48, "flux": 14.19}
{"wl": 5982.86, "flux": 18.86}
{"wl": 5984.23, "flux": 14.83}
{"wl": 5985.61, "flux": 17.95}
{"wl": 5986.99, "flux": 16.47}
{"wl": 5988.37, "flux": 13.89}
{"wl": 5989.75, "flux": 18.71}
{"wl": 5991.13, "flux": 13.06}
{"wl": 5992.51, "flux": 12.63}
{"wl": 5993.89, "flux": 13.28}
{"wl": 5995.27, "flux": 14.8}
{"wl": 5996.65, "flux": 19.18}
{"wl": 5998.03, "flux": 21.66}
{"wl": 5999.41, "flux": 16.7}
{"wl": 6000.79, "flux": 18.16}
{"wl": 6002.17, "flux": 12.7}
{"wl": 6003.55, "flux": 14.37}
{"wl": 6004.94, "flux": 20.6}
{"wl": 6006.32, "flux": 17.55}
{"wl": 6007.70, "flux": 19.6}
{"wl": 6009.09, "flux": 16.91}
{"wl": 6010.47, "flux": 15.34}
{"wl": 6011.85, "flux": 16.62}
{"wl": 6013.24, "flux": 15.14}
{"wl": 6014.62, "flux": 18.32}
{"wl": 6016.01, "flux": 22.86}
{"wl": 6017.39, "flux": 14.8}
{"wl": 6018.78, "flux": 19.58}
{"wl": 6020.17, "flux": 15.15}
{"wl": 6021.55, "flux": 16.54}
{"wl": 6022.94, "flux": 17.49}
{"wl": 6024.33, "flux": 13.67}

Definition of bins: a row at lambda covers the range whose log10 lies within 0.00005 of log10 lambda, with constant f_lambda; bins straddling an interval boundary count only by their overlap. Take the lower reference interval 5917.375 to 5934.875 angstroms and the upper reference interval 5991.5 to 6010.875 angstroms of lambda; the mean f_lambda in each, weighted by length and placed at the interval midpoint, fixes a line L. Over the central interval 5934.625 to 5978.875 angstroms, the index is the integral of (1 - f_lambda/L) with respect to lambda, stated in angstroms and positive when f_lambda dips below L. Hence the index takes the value 0.2 angstroms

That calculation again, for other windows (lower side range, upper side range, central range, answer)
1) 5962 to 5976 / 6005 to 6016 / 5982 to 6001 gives 0.8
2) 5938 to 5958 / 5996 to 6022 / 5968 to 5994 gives 1.1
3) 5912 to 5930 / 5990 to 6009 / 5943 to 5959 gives 0.3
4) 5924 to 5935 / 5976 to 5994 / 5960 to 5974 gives -0.3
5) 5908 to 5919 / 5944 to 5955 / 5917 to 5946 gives -0.6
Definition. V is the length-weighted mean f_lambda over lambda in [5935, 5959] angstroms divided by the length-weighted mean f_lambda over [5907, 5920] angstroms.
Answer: 1.0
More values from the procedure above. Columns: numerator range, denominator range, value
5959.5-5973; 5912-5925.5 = 1.05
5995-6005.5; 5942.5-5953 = 1.04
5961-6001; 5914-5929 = 1.04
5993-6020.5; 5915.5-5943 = 1.04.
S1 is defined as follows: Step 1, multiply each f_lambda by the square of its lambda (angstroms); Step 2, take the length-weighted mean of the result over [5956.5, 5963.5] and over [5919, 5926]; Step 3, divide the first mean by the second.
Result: 1.15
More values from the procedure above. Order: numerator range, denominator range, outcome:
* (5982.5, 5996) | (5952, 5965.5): 0.91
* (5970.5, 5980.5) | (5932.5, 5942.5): 1.07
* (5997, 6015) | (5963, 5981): 1.03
